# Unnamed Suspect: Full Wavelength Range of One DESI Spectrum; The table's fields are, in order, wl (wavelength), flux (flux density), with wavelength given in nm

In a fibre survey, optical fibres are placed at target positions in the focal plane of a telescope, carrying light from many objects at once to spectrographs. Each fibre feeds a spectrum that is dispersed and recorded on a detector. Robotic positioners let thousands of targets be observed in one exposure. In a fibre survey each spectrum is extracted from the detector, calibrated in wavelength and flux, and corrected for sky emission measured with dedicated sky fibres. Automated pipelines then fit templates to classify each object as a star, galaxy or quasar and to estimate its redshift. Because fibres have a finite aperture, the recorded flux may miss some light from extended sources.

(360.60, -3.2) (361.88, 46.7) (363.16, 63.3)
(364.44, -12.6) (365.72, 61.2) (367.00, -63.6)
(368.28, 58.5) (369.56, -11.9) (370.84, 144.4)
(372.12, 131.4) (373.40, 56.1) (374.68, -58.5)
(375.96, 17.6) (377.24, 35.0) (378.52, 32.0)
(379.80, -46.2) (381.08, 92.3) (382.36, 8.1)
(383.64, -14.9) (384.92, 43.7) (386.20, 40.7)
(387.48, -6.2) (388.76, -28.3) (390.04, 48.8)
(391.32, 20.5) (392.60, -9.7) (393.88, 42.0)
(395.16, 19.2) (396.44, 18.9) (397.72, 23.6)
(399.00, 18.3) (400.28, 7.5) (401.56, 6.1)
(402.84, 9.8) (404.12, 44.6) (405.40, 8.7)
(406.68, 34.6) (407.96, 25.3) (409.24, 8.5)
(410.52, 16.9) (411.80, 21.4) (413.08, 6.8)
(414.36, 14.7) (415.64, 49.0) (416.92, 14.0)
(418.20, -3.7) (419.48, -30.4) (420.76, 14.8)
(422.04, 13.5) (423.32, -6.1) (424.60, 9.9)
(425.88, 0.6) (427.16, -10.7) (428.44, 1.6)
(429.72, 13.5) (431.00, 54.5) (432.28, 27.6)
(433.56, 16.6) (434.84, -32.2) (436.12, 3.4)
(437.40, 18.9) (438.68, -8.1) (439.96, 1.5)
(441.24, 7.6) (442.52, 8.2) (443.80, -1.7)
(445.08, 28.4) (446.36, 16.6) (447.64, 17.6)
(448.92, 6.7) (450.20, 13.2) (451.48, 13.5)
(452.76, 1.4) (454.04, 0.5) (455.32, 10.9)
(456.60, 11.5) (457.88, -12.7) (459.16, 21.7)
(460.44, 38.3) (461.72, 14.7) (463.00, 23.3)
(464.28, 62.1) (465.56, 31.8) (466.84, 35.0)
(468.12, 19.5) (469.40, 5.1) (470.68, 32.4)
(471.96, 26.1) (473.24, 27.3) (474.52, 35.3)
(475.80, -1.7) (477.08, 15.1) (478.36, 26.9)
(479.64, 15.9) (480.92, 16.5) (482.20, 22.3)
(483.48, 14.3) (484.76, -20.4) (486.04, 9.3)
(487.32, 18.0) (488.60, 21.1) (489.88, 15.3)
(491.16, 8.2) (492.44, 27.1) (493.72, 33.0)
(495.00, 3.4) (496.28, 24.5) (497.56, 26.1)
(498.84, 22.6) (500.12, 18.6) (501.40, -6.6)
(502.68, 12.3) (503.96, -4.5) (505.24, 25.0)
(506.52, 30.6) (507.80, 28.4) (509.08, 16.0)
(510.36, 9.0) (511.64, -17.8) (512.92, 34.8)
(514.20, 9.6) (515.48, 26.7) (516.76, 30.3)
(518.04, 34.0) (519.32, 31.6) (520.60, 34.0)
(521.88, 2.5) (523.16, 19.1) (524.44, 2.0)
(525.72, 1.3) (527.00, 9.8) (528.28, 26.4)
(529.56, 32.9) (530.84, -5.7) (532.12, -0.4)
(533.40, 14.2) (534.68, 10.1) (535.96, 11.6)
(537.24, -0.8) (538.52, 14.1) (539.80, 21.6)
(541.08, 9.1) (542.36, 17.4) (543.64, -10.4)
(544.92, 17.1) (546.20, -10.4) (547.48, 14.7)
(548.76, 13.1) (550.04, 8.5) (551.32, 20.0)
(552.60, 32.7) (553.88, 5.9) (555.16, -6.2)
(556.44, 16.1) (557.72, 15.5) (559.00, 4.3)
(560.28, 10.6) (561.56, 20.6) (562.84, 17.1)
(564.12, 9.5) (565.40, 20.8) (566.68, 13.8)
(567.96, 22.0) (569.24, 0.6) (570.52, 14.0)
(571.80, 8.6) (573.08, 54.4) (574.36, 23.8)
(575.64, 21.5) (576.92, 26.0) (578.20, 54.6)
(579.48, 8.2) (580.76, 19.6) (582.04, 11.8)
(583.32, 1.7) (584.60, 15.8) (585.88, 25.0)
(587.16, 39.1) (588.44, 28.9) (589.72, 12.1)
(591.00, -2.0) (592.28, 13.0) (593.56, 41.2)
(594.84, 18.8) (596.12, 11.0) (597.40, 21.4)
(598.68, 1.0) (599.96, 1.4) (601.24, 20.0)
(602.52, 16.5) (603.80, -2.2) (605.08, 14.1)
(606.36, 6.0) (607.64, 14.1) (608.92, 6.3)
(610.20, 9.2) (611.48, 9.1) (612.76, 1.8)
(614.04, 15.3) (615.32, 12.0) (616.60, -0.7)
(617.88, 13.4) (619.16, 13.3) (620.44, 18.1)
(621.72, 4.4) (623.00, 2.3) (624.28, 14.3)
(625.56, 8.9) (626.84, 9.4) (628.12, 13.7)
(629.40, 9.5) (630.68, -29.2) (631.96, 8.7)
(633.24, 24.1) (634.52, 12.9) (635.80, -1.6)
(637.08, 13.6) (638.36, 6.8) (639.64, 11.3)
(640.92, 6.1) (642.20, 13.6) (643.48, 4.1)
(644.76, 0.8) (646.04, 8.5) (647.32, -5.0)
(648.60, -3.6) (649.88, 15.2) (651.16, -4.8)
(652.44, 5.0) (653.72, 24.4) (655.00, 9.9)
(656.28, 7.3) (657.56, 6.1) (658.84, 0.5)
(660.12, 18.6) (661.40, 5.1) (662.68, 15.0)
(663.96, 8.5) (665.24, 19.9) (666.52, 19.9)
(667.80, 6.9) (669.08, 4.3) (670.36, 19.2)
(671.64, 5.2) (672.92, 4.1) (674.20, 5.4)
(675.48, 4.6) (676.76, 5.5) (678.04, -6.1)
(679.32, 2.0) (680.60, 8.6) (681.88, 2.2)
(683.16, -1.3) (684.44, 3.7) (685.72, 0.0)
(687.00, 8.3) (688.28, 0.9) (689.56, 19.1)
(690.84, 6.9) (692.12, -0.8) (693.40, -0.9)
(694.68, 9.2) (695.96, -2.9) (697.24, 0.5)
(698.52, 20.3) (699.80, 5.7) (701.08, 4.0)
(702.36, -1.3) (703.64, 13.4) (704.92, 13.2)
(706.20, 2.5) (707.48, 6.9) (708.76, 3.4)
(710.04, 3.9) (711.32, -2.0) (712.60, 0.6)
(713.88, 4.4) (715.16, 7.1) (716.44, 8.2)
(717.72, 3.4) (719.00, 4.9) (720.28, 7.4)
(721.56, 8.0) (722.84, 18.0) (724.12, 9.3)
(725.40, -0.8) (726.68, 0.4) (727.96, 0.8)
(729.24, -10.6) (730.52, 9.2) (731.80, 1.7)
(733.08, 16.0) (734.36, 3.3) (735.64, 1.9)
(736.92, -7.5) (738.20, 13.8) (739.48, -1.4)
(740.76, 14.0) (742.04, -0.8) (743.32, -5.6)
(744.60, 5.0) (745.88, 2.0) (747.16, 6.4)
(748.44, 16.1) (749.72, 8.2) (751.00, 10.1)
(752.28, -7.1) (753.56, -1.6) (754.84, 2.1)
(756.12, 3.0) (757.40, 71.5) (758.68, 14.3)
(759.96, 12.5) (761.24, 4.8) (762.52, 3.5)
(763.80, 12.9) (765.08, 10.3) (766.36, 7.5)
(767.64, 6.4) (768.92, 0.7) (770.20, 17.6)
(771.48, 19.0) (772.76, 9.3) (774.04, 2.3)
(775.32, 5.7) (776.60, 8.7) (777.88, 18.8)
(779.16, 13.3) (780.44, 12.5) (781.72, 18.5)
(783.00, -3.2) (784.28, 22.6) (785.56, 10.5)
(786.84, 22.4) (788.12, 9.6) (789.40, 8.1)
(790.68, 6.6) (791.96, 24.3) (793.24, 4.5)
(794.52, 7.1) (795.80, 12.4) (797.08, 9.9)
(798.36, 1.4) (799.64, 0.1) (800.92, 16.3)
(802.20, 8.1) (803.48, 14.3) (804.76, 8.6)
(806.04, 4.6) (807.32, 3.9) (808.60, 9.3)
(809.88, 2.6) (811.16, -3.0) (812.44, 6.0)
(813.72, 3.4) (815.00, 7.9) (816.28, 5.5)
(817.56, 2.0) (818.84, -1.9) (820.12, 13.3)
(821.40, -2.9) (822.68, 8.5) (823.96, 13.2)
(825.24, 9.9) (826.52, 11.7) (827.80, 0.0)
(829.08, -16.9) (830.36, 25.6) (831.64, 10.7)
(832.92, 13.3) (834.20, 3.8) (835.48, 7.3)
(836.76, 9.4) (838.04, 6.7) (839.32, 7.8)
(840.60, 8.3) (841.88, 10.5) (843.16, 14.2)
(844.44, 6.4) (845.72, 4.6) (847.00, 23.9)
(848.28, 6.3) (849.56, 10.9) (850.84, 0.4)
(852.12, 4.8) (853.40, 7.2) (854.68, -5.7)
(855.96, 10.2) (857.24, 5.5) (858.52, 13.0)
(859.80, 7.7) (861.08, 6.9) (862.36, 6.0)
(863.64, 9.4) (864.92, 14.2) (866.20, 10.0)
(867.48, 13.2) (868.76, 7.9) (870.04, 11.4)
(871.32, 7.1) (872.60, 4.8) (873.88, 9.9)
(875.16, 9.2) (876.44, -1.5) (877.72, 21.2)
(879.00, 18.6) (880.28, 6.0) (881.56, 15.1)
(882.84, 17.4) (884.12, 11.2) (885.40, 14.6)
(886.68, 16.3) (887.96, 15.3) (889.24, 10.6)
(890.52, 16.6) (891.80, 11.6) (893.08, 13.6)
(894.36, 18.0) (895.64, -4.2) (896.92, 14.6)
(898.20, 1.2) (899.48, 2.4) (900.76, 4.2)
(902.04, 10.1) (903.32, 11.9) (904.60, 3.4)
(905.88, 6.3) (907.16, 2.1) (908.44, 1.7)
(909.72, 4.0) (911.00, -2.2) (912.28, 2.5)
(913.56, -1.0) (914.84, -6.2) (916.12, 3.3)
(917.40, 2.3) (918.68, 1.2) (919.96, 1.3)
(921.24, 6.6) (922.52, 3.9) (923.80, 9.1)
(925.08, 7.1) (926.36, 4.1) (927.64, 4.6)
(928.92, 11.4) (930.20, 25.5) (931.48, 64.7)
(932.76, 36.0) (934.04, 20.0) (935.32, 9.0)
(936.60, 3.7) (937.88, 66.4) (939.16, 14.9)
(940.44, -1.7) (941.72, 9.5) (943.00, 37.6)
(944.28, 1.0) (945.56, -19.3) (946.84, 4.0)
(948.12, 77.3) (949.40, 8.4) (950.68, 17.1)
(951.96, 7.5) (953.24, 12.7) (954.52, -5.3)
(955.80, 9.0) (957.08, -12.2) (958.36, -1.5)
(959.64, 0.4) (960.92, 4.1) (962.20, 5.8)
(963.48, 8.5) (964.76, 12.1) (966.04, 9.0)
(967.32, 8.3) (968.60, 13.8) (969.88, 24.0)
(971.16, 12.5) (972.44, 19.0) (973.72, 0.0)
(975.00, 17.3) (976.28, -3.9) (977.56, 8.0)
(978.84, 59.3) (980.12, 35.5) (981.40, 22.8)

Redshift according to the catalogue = 0.15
